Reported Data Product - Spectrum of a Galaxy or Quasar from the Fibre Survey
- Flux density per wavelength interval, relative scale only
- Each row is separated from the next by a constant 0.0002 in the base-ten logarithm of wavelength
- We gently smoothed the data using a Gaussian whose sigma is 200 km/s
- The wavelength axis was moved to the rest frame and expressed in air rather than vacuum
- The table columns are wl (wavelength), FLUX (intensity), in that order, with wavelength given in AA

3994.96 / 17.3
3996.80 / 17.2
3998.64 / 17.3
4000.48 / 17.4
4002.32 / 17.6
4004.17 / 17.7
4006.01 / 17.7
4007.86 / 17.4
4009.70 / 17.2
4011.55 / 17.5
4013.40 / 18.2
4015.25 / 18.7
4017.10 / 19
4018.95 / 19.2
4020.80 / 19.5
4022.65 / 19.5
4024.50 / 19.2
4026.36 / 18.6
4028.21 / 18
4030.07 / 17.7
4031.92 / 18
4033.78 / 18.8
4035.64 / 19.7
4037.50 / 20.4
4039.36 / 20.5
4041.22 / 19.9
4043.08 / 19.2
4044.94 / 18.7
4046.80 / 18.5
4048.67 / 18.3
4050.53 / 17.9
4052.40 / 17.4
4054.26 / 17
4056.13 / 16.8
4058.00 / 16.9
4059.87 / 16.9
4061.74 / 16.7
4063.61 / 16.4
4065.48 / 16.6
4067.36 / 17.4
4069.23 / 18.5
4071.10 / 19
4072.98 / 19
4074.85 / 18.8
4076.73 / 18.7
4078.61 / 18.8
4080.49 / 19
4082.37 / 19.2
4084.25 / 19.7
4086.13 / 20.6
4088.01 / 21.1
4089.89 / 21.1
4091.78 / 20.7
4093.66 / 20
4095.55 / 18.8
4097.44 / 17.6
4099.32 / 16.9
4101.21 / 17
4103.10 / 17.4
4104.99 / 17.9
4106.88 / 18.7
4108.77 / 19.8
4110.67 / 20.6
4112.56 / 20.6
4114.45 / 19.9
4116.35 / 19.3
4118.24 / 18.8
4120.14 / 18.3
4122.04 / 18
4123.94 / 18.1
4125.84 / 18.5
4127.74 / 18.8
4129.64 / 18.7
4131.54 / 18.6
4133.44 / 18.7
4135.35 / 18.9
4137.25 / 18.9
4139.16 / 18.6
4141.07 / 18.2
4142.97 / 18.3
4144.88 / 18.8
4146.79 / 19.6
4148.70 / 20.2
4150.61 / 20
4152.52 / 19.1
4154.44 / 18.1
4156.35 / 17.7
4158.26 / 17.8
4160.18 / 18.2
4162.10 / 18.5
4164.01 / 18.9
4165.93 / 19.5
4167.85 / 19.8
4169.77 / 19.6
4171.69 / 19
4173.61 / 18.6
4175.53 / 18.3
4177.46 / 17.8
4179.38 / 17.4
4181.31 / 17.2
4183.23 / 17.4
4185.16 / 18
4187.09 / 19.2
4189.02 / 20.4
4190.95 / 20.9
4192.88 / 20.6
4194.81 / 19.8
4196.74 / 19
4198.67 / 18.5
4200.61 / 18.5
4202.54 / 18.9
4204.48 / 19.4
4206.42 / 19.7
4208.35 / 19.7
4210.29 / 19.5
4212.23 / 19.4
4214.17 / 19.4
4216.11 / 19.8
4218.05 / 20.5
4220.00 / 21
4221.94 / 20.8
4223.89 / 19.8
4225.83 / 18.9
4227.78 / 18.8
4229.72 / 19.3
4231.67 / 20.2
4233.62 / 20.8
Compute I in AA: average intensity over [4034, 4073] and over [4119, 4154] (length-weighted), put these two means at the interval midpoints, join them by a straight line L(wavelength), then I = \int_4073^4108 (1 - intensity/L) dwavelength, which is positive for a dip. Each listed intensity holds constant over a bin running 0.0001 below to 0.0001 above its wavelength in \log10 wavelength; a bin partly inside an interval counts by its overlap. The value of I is -1.1 AA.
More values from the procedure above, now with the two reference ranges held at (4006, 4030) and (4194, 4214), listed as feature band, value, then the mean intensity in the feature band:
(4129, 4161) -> 0.4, 18.7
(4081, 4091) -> -0.8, 20.3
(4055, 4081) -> 1.2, 17.8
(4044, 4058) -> 0.6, 17.7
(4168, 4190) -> 0.7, 18.5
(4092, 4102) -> 0.3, 18.3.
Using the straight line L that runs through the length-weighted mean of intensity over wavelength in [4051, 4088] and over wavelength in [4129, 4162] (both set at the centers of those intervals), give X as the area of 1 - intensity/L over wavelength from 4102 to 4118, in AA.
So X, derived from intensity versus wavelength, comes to -0.7 AA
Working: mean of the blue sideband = 18.1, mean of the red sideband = 18.7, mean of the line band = 19.2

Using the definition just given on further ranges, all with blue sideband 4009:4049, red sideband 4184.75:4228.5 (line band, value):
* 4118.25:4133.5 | 0.6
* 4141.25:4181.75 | 1.5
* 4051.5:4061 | 1.0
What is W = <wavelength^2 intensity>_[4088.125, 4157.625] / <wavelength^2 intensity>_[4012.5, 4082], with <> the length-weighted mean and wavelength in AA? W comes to 1.06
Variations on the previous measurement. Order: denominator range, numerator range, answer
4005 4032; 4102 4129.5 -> 1.08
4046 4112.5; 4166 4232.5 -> 1.10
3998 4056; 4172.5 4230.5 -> 1.14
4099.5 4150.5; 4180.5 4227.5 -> 1.07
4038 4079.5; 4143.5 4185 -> 1.08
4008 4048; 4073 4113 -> 1.05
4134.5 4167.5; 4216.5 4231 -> 1.09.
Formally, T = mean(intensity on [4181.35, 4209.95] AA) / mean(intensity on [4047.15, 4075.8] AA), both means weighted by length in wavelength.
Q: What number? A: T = 1.1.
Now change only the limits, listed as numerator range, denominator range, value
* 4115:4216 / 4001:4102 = 1.02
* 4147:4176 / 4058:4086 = 1.04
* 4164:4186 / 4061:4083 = 1.01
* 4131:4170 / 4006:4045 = 1.00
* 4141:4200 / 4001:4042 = 1.01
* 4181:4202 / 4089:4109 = 1.02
